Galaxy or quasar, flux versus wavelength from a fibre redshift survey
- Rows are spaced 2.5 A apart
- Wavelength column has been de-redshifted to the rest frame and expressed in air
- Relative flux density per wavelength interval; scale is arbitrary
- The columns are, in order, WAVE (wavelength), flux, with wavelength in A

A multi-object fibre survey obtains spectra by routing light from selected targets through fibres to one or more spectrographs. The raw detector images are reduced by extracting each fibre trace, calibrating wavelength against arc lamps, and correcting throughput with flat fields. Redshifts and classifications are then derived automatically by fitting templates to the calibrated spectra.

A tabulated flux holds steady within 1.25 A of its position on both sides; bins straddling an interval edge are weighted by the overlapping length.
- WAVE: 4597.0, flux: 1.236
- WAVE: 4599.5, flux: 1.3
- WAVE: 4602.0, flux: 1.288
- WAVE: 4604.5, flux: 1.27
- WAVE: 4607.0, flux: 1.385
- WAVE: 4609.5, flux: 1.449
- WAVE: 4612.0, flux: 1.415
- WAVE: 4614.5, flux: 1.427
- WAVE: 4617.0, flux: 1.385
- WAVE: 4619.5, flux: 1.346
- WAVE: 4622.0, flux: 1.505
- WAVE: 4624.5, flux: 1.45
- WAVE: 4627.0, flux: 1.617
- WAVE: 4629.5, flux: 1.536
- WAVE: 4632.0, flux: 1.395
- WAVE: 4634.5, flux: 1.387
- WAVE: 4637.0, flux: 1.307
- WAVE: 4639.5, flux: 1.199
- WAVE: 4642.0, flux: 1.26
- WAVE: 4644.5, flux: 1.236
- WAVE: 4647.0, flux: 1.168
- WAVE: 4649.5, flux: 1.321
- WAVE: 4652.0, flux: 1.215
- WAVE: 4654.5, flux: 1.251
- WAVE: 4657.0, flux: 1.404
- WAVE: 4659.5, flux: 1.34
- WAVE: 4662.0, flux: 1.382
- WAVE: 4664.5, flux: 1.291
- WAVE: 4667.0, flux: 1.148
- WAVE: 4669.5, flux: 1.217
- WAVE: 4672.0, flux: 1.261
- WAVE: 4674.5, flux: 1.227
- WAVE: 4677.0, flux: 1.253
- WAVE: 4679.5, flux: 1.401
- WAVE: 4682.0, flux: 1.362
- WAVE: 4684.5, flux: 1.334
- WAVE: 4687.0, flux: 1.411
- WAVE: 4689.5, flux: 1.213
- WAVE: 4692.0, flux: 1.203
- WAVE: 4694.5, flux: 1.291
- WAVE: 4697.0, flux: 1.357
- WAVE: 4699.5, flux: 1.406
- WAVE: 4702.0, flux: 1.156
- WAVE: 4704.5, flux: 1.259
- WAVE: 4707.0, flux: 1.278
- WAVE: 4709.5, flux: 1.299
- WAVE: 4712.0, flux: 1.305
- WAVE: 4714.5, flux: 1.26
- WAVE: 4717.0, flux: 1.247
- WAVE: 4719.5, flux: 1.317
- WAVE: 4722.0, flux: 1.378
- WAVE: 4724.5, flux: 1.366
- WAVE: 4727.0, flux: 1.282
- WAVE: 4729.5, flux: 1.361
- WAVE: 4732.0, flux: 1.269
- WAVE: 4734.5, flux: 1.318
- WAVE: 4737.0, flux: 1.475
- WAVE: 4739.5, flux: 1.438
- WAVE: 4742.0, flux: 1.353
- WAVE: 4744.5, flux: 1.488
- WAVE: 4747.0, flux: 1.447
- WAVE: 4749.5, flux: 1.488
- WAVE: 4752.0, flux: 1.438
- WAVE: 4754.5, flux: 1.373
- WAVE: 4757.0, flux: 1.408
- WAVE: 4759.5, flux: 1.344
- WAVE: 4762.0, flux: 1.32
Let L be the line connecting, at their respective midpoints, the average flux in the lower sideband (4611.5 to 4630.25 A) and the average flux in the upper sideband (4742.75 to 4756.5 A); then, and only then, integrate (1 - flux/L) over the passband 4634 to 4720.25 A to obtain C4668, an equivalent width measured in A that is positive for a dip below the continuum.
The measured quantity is 10.0 A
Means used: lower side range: 1.46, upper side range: 1.44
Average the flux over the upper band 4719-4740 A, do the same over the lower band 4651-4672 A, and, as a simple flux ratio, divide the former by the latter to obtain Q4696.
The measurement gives 1.1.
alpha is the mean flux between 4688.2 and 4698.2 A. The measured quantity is 1.27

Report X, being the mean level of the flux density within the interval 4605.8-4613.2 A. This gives 1.42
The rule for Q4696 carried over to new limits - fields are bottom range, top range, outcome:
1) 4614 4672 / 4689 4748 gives 0.99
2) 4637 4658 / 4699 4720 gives 1.01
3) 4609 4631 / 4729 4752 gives 0.96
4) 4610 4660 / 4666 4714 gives 0.94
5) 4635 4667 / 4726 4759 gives 1.09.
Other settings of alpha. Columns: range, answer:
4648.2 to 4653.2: 1.27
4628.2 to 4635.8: 1.44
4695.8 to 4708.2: 1.29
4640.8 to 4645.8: 1.25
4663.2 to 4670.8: 1.22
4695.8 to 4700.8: 1.38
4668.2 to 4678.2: 1.24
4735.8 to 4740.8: 1.46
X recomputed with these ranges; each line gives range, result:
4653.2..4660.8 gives 1.33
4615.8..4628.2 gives 1.46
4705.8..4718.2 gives 1.28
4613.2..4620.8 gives 1.39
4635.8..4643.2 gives 1.25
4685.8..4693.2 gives 1.28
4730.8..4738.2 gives 1.35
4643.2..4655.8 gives 1.24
